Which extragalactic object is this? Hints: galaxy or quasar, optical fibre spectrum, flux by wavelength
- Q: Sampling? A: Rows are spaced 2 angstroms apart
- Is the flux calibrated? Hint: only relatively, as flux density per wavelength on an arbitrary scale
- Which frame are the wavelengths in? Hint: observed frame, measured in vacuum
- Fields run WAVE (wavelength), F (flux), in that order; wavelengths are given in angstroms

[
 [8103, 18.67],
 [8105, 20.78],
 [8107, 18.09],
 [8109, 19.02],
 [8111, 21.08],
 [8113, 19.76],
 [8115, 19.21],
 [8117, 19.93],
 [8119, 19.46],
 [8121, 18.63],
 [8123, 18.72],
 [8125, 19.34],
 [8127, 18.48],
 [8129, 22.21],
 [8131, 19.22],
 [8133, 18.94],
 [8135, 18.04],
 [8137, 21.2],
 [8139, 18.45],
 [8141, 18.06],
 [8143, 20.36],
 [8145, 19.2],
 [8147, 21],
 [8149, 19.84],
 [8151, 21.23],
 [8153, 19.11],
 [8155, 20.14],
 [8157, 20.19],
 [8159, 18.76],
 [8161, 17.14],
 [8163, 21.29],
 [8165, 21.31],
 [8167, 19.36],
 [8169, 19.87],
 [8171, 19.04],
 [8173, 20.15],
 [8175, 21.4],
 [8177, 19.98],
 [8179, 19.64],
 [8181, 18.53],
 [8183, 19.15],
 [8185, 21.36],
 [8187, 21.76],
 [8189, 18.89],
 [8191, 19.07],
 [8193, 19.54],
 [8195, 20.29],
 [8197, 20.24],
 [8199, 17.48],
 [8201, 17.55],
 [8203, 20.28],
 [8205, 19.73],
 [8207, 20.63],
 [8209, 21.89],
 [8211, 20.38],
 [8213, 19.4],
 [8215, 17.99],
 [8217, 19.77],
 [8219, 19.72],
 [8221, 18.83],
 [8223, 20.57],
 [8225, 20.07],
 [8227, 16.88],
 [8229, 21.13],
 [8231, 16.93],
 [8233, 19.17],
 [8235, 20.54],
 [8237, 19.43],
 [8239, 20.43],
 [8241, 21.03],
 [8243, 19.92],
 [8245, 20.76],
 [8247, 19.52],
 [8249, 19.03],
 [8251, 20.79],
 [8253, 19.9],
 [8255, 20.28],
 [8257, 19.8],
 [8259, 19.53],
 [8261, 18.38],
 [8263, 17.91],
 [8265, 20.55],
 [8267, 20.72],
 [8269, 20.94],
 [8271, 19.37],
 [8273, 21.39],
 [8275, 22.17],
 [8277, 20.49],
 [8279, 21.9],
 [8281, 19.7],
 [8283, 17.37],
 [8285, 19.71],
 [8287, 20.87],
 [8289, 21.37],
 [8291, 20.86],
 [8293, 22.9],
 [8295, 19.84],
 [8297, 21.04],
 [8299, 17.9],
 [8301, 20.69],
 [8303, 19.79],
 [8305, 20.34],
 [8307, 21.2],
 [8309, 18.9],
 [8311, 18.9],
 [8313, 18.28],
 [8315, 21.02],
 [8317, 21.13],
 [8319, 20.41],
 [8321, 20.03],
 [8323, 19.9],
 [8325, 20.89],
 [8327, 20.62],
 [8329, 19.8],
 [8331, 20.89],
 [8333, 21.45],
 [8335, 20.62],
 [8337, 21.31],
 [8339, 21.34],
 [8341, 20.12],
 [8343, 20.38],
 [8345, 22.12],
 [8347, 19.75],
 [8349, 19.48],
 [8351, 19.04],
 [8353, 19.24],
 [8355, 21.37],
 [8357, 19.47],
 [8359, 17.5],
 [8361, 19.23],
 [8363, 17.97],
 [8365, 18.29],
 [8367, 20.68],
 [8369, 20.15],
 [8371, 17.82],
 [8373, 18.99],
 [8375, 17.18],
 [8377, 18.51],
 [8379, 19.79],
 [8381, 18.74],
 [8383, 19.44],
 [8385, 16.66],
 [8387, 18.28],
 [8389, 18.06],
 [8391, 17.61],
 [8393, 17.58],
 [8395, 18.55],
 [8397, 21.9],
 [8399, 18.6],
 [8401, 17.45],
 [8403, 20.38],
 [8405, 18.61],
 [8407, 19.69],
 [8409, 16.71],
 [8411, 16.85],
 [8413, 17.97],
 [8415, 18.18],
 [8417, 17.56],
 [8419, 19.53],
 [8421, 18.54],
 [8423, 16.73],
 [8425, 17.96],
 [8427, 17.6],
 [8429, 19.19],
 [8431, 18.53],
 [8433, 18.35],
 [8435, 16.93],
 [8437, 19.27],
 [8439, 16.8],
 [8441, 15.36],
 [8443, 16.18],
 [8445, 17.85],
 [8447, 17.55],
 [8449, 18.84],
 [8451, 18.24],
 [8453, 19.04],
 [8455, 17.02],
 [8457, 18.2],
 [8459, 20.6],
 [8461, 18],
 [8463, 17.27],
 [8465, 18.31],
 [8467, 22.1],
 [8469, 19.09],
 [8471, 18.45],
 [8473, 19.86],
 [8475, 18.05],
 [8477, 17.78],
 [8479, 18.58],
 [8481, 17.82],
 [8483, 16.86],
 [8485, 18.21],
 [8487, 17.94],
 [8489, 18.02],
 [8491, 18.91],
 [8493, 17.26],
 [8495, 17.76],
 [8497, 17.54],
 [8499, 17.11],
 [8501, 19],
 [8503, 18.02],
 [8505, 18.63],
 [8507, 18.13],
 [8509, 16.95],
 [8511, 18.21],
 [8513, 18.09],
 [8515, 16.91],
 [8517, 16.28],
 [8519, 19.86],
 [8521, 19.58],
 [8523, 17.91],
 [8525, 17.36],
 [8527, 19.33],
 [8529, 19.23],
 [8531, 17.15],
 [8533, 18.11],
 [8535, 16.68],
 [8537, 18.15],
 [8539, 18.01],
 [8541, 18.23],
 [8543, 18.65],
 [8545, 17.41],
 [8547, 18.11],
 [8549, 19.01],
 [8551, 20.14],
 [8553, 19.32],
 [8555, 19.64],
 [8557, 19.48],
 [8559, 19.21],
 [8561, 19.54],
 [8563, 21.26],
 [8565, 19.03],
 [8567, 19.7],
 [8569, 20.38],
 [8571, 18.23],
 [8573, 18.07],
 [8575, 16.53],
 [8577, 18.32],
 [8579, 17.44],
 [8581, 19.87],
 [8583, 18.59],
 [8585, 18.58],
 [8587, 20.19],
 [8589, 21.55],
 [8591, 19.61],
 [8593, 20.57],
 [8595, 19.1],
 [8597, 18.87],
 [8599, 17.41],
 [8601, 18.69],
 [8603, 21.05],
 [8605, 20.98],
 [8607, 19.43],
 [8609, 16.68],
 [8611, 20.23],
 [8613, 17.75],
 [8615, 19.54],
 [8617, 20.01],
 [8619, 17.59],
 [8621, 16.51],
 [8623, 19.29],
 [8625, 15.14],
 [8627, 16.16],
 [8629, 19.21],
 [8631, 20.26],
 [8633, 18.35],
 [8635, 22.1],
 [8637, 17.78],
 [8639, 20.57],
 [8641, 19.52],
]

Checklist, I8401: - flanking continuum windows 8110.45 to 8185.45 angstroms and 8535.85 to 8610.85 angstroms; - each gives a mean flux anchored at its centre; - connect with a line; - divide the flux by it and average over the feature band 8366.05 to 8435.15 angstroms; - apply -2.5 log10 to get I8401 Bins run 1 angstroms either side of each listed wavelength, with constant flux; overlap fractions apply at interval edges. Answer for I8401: 0.05 mag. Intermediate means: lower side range 19.7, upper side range 19.1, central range 18.5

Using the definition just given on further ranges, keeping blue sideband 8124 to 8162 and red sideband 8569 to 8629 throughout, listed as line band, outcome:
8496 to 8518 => 0.07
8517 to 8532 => 0.02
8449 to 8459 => 0.03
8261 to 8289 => -0.05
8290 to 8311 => -0.06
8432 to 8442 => 0.10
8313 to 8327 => -0.07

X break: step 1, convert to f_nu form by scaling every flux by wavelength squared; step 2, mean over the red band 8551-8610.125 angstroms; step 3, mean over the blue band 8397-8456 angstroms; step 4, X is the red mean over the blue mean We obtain 1.11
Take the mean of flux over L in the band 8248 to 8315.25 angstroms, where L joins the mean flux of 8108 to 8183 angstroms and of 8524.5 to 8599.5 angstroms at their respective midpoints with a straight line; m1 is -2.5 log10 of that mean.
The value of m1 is -0.04 mag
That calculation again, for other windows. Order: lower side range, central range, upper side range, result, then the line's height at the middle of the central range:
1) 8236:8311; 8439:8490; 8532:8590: 0.065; 19.3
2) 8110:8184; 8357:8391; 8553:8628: 0.041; 19.3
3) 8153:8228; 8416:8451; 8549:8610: 0.092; 19.4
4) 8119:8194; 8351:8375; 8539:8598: 0.019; 19.4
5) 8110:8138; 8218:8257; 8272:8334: 0.019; 20.1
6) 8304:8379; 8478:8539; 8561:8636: 0.076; 19.3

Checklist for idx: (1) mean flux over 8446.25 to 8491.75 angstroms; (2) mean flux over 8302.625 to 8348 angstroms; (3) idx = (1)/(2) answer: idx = 0.9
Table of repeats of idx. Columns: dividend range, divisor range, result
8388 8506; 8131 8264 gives 0.93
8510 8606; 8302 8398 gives 0.96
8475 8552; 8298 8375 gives 0.91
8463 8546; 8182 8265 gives 0.92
